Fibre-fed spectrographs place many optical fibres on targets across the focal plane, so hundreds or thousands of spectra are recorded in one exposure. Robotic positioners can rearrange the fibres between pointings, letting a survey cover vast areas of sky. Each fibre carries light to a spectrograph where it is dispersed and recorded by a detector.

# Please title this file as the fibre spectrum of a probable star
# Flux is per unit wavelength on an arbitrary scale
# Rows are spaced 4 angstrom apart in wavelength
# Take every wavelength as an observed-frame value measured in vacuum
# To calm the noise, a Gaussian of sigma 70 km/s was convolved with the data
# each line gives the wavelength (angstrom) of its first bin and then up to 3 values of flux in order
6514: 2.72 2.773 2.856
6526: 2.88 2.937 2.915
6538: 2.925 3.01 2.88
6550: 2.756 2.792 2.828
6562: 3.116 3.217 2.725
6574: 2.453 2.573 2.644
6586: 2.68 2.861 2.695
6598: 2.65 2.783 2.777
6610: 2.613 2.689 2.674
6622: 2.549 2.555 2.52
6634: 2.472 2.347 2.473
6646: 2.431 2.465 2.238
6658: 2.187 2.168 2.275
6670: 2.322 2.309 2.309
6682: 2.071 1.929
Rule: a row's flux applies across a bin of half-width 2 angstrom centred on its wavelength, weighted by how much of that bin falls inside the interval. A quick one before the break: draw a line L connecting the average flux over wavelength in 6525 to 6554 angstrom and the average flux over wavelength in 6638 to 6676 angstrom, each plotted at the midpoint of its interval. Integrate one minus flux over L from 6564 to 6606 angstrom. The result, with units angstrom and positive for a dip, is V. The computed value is -0.94 angstrom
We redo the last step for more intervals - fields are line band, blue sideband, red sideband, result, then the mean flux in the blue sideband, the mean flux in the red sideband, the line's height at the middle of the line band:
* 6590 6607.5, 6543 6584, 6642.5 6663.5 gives -0.9 angstrom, 2.8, 2.31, 2.61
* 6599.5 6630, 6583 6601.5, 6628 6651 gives -0.7 angstrom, 2.72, 2.45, 2.59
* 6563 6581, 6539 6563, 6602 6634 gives 0.3 angstrom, 2.89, 2.63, 2.81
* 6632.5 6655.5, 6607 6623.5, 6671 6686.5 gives 0.3 angstrom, 2.64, 2.19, 2.44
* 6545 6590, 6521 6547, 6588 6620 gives 0.5 angstrom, 2.92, 2.72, 2.82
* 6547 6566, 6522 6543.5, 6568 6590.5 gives -0.9 angstrom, 2.92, 2.64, 2.78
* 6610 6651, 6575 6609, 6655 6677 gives -0.9 angstrom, 2.7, 2.25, 2.47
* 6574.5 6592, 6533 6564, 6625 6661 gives 0.3 angstrom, 2.9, 2.4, 2.72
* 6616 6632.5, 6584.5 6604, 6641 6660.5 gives -0.3 angstrom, 2.74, 2.35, 2.53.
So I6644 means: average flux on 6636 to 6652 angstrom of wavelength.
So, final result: 2.43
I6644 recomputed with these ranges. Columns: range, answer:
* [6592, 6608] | 2.73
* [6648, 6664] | 2.26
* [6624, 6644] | 2.47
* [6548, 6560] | 2.79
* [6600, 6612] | 2.72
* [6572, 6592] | 2.64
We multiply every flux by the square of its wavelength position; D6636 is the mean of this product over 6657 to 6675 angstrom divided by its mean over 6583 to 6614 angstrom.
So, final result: 0.85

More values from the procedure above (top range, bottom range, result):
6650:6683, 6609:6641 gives 0.90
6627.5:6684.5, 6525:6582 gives 0.84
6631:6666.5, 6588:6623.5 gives 0.88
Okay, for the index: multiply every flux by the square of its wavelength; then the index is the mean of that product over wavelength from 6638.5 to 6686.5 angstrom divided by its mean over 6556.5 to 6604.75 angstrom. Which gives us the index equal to 0.8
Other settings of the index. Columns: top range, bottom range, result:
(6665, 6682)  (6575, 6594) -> 0.87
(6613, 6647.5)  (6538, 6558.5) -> 0.90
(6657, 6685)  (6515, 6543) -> 0.80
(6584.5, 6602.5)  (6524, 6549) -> 0.95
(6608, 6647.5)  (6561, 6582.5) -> 0.93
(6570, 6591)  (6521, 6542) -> 0.92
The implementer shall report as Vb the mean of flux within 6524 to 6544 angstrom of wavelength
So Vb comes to 2.93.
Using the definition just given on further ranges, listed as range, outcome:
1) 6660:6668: 2.22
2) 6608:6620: 2.66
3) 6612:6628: 2.62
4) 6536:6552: 2.89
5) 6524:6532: 2.91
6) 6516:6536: 2.87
